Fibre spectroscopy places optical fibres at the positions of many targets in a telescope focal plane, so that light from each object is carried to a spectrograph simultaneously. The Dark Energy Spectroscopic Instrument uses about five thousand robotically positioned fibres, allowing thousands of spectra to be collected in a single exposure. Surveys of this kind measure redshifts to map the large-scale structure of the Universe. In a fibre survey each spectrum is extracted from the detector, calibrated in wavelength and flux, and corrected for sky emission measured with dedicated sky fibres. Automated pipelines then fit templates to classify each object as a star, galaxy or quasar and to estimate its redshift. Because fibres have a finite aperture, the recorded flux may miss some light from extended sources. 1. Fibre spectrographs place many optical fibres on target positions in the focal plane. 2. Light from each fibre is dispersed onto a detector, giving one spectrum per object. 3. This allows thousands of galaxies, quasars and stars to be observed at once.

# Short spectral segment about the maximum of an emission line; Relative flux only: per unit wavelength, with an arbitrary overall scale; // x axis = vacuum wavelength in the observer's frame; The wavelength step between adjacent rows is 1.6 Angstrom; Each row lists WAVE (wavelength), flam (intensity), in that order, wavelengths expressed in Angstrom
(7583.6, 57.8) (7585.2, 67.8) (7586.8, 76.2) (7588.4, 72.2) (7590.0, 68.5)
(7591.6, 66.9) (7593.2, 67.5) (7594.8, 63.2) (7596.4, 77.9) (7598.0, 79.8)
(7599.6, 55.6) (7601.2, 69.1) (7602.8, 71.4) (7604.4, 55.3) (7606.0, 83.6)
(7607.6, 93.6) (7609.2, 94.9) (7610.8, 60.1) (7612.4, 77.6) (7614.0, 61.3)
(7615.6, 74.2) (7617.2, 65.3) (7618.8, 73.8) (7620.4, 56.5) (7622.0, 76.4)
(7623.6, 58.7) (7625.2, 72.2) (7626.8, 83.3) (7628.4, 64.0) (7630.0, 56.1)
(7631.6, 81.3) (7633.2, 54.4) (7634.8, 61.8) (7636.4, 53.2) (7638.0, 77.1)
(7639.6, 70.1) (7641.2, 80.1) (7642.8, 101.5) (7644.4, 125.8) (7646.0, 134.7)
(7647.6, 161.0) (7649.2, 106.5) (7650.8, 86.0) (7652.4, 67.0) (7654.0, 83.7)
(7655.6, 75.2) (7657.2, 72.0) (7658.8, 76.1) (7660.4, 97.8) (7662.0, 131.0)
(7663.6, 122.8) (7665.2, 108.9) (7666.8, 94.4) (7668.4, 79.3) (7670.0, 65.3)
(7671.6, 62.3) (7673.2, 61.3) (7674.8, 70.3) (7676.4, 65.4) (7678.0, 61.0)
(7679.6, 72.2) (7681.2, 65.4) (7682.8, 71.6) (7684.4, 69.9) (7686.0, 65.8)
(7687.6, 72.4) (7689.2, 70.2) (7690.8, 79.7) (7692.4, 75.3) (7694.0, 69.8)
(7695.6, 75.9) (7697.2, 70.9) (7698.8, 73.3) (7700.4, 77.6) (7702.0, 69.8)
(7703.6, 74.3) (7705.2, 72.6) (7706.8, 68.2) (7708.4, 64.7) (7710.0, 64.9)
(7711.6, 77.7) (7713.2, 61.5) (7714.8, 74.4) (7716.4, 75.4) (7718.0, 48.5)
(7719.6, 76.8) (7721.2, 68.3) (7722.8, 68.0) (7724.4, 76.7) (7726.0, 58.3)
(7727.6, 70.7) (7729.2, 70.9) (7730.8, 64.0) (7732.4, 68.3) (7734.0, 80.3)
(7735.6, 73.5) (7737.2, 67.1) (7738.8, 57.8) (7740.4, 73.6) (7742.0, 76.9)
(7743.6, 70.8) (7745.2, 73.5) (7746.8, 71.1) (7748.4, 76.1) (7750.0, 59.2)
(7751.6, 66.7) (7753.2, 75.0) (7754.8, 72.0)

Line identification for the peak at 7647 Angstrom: [S II] 6716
